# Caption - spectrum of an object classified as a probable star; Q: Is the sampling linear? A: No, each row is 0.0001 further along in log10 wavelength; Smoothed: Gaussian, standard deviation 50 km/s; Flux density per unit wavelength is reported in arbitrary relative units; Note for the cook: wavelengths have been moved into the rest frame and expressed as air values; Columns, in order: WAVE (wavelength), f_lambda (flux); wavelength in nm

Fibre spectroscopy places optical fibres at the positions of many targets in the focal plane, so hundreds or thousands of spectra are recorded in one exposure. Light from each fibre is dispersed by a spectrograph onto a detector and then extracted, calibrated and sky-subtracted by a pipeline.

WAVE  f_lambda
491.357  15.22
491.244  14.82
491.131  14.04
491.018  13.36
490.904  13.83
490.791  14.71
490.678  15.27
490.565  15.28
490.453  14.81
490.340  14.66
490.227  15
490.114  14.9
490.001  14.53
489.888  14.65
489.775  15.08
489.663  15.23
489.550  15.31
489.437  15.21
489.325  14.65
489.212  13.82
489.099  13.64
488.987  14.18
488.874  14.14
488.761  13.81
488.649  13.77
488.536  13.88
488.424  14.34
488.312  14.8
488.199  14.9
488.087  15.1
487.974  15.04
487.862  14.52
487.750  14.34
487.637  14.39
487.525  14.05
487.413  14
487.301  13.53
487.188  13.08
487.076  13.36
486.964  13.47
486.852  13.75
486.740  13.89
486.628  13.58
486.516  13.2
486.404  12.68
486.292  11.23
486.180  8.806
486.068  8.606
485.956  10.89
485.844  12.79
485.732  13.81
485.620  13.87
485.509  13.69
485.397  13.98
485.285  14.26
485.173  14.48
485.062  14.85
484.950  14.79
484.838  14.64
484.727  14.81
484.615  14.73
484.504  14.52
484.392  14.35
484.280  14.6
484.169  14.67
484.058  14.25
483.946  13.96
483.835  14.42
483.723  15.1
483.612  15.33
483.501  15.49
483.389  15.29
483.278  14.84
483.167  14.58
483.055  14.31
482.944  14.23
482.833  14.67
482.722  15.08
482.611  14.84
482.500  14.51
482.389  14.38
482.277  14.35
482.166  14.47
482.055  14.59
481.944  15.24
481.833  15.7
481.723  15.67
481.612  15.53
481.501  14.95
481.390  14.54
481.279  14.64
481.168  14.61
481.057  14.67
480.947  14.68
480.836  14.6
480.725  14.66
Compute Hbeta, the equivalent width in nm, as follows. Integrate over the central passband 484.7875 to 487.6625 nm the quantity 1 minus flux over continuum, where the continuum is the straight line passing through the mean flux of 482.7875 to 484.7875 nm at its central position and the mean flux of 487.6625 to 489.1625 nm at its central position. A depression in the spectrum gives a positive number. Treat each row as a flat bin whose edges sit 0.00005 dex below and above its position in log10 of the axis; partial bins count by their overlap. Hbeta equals 0.26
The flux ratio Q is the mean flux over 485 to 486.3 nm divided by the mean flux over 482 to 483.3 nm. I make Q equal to 0.9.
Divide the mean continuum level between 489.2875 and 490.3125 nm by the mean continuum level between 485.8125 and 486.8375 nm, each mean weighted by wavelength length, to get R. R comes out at 1.3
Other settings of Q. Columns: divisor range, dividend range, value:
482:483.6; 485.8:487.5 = 0.85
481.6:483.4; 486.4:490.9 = 0.97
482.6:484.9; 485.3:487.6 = 0.87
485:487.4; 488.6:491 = 1.12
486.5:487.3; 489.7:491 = 1.09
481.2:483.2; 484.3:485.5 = 0.98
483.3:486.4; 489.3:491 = 1.08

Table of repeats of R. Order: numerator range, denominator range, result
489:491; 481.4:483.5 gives 0.99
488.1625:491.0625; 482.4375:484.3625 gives 0.99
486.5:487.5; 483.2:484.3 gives 0.92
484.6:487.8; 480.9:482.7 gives 0.90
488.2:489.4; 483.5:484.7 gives 0.97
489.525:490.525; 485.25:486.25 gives 1.22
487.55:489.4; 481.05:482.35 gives 0.96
